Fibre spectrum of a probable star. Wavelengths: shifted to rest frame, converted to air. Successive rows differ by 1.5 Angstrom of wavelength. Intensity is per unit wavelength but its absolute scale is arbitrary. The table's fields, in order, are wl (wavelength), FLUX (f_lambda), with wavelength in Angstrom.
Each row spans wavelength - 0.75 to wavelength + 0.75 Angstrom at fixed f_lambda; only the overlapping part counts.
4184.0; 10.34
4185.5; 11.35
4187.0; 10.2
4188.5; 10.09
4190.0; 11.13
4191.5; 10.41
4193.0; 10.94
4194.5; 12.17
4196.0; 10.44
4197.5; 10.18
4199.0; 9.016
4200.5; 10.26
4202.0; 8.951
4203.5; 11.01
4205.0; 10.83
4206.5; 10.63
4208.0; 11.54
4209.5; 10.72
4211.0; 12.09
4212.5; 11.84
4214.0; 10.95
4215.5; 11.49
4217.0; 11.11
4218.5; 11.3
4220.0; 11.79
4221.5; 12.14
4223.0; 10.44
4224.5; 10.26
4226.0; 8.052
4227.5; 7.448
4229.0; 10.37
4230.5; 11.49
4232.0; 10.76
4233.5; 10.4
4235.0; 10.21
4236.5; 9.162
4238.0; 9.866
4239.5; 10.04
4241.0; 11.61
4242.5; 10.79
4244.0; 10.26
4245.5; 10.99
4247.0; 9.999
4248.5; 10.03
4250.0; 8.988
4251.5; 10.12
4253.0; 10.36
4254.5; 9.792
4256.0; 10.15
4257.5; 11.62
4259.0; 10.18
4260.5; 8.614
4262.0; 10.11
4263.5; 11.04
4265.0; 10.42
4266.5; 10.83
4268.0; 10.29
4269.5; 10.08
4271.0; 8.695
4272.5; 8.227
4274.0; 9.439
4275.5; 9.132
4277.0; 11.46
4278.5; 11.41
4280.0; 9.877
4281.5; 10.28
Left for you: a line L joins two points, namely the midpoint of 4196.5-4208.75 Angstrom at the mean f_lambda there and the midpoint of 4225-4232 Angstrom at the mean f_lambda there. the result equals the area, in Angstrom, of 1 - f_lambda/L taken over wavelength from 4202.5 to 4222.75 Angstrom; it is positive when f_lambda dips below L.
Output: -2.62 Angstrom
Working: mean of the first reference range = 10.3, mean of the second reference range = 9.53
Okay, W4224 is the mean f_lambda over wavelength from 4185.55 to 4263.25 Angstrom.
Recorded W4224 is 10.5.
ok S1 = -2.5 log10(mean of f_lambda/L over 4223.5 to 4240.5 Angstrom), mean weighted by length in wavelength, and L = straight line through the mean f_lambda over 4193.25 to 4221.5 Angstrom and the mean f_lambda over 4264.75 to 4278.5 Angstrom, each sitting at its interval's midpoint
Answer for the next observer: 0.07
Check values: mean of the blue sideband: 10.9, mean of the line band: 9.86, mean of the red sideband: 9.91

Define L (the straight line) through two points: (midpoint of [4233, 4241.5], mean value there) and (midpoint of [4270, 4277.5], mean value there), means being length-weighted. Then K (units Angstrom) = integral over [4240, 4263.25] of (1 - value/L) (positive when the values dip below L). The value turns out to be -0.97 Angstrom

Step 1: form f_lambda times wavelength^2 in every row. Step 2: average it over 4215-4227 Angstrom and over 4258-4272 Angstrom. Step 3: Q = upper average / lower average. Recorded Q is 0.95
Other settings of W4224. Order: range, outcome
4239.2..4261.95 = 10.2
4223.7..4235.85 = 9.87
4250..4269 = 10.2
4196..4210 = 10.3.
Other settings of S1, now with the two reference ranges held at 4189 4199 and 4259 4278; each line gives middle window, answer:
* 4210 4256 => -0.02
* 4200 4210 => 0.00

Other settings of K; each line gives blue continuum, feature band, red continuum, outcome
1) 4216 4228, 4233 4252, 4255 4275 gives 0.01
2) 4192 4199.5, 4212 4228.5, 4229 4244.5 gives -0.13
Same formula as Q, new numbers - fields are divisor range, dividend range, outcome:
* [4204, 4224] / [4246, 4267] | 0.92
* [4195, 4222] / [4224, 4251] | 0.93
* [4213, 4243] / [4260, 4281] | 0.97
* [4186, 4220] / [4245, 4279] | 0.96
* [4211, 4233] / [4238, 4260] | 0.97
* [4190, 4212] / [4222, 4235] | 0.94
